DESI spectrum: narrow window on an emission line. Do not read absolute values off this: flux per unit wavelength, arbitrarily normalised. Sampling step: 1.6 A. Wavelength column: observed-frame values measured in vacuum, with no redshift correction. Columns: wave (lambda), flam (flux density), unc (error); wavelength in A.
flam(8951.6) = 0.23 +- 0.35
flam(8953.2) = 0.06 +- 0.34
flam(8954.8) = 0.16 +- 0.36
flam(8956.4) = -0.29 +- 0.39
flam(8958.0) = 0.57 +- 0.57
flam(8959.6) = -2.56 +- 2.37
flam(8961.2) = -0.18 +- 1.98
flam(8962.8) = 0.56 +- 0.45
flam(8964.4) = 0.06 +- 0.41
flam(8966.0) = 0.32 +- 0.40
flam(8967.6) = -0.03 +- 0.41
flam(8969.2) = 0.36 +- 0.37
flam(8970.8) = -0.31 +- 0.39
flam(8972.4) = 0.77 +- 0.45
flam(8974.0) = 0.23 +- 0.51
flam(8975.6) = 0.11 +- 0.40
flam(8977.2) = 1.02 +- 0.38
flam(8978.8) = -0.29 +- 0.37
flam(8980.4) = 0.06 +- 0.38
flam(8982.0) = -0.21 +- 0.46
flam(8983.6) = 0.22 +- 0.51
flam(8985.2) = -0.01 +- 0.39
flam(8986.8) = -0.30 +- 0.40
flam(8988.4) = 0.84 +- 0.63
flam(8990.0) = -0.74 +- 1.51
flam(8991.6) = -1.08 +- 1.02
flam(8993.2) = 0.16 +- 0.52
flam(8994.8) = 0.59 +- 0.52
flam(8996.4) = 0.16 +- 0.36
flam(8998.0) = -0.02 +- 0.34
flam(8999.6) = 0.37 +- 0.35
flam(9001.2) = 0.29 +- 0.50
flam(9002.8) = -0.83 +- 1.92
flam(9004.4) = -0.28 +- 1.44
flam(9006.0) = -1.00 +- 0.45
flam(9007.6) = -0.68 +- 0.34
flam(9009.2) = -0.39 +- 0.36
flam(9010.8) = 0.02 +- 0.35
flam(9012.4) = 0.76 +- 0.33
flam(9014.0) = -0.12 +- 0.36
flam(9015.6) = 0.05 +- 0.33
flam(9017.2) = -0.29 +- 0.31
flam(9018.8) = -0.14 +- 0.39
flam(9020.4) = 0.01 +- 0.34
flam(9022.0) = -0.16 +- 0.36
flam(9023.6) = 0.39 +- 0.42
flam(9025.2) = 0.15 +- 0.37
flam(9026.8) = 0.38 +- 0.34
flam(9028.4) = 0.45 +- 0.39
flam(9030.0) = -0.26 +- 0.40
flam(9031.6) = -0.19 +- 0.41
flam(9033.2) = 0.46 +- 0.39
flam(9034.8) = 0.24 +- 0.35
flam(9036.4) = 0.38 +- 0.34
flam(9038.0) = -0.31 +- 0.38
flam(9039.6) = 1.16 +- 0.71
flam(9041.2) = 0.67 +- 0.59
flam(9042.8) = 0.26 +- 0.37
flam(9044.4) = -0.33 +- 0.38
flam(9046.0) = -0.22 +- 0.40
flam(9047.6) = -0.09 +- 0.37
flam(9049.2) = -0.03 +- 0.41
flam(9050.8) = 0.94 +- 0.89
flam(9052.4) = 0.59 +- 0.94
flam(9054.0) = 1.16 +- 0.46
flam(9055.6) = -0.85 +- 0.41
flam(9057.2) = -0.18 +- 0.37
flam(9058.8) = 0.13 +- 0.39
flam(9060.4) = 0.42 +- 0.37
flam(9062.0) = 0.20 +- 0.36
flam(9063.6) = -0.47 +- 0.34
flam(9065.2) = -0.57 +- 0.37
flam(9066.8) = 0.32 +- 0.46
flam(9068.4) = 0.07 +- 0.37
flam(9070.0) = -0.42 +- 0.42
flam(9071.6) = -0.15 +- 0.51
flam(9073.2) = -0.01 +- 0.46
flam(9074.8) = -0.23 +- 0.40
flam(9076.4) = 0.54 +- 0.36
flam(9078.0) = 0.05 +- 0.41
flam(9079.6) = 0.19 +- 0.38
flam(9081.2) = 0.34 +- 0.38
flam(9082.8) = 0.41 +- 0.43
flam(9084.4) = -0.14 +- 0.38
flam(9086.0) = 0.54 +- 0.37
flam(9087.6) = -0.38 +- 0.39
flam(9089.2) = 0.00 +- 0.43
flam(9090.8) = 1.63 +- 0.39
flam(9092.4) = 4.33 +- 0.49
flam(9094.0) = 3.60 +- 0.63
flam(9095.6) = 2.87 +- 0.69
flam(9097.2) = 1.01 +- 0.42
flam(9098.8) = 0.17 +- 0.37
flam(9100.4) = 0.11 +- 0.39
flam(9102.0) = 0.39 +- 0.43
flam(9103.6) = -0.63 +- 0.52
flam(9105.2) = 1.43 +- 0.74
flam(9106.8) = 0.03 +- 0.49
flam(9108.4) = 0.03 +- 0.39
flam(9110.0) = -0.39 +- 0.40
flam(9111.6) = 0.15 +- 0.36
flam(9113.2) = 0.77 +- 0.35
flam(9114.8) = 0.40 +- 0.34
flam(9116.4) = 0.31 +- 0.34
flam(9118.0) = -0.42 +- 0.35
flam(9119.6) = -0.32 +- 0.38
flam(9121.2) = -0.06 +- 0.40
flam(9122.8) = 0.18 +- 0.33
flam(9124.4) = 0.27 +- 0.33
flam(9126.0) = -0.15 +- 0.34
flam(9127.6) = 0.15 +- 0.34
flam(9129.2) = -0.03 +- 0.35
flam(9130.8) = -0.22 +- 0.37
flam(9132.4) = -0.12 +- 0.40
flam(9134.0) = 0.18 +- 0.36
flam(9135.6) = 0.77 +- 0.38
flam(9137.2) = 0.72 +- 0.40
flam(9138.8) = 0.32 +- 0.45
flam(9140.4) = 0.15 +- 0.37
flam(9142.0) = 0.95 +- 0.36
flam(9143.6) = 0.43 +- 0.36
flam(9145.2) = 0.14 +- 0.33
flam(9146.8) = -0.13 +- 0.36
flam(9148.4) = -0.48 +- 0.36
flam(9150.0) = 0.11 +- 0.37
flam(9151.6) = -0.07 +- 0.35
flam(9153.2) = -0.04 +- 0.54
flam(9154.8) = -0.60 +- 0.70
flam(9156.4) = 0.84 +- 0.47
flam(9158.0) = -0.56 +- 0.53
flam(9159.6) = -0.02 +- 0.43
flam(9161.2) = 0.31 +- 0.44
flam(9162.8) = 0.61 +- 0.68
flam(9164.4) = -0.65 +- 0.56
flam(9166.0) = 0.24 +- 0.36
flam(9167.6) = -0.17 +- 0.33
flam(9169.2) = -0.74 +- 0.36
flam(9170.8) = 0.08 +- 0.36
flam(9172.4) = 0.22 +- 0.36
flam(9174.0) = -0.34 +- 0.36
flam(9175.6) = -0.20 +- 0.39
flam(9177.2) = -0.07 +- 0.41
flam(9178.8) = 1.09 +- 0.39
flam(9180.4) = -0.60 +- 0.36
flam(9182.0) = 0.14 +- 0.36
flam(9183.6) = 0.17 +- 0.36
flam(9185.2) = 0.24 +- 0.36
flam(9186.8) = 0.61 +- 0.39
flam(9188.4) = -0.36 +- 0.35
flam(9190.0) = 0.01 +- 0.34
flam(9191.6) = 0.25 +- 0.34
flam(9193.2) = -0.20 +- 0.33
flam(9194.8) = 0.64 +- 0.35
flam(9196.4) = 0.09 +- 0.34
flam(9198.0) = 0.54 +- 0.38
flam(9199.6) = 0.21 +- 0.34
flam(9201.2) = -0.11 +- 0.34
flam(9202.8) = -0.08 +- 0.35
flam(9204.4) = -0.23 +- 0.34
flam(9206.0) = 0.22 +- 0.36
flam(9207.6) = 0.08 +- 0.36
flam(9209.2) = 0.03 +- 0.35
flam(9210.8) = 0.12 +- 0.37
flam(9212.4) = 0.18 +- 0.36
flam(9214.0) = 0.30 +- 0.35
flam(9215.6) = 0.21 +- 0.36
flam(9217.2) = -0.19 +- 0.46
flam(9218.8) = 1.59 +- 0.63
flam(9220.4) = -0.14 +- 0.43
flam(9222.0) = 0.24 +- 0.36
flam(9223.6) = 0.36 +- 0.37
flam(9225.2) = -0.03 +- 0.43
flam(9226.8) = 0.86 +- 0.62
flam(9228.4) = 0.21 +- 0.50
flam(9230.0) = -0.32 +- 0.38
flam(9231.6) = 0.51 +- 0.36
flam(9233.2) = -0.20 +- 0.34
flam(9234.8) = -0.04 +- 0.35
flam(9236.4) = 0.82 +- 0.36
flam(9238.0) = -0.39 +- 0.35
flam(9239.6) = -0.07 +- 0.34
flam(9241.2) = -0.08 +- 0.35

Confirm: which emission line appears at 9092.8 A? H-beta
